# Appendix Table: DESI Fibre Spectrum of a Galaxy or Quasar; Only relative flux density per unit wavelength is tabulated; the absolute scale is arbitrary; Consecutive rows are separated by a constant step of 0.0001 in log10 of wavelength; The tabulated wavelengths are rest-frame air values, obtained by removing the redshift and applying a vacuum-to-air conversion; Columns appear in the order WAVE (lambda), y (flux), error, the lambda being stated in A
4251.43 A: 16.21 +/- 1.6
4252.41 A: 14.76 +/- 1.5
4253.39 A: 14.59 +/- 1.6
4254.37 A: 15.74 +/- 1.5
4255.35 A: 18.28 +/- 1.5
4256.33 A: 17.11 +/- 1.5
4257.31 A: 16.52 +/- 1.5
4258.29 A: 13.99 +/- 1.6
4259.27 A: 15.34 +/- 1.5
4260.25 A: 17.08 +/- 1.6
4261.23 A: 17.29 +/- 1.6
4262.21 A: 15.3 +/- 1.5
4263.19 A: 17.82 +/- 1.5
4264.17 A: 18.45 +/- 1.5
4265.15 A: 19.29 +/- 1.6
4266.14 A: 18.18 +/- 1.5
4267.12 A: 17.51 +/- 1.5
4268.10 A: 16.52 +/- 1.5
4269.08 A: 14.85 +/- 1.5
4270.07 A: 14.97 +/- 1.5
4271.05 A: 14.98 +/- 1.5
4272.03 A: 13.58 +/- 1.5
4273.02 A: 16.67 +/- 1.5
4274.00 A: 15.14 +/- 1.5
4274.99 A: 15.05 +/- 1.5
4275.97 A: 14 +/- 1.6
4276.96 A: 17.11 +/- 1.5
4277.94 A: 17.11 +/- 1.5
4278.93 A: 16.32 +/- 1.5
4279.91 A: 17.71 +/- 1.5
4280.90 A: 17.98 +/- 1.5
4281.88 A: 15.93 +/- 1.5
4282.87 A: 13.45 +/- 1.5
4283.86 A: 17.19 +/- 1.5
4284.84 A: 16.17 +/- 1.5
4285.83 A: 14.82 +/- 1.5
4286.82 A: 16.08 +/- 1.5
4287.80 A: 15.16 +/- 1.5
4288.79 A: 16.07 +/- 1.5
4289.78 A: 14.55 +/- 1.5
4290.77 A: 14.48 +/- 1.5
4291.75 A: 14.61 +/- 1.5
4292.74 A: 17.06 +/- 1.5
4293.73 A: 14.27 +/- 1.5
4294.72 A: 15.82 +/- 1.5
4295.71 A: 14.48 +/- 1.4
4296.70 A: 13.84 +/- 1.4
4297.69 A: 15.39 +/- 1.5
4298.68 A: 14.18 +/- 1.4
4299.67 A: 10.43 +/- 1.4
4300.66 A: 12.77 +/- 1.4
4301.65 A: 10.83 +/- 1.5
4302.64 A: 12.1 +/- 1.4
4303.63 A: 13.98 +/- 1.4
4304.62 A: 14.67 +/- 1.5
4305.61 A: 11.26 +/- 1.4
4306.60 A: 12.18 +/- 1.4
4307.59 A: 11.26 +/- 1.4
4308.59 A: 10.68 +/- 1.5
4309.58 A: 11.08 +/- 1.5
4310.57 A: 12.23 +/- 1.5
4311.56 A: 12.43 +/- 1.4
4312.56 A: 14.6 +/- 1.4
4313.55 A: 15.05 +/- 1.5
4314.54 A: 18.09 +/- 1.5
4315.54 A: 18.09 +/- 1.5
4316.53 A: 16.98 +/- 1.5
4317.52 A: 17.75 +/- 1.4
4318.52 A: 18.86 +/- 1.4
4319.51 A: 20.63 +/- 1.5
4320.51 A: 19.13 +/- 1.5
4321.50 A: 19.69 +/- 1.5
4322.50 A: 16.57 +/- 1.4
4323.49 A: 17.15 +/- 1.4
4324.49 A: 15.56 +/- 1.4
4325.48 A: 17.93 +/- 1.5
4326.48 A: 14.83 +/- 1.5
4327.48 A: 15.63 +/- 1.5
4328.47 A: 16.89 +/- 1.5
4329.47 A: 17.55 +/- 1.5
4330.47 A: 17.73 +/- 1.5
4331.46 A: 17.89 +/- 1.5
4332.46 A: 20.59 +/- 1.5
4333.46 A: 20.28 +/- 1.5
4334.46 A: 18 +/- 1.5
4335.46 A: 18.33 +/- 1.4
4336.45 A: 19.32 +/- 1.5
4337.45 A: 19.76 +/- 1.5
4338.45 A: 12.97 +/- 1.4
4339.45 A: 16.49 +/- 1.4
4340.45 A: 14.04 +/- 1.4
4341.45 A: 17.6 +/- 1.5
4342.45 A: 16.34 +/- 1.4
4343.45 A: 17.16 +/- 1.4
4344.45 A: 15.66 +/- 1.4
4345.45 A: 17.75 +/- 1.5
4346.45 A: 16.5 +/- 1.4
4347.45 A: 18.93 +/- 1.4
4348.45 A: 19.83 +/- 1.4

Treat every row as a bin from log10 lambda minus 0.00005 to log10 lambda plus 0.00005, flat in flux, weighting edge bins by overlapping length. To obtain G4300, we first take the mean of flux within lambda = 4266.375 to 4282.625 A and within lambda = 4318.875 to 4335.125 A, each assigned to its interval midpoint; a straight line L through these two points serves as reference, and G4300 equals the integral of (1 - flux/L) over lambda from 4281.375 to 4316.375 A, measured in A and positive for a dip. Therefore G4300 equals 5.5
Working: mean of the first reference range 16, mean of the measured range 14.2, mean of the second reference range 17.9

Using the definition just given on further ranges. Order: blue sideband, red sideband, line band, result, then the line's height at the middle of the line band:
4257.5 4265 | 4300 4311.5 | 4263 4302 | -2.87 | 14.5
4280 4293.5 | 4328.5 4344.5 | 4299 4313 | 3.59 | 16.4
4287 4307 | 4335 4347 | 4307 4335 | -1.73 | 15.5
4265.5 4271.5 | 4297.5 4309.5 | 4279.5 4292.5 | -1.29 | 14.3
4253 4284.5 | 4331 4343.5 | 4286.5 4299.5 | 1.40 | 16.8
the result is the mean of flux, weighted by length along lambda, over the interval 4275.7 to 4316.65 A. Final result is 14.6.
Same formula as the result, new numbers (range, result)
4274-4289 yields 16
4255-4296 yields 16.1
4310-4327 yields 16.8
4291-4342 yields 15.7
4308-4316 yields 14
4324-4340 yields 17.5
